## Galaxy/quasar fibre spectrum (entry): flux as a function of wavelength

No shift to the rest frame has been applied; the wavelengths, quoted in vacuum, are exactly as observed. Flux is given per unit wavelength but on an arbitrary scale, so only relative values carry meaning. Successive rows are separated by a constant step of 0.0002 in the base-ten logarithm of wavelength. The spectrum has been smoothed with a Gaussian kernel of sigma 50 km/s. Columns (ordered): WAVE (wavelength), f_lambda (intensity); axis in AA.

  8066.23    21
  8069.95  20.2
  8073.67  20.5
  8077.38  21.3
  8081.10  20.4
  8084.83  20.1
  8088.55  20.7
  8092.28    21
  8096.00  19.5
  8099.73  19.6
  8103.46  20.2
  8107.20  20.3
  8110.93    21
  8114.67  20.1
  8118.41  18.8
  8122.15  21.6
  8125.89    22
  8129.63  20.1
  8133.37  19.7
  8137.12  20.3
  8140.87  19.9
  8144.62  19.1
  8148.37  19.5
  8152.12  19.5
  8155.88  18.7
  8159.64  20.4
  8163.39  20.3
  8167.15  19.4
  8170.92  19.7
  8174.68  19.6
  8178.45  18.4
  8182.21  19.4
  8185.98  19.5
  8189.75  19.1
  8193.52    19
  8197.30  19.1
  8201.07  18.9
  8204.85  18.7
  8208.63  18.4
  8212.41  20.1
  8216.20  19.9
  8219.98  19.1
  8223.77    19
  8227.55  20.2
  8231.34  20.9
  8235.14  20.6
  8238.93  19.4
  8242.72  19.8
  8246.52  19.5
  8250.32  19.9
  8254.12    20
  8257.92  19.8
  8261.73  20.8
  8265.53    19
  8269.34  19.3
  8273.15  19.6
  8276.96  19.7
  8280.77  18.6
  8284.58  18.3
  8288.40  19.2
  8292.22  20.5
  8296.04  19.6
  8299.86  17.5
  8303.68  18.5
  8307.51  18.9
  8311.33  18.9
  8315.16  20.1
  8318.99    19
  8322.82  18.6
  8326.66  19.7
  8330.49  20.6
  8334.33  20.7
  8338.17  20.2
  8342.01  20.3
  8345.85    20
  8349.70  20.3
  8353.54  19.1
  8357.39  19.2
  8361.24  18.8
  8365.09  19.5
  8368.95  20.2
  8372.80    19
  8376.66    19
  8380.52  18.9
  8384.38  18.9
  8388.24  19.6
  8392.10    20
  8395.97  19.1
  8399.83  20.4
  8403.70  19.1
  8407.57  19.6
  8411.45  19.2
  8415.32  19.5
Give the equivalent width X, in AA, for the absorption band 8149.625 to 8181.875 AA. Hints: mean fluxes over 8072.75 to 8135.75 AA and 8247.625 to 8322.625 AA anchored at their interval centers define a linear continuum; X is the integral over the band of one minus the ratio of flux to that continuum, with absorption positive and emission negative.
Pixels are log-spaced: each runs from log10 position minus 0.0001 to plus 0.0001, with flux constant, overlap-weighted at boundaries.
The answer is 0.9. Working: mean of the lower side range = 20.4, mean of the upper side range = 19.3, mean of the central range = 19.5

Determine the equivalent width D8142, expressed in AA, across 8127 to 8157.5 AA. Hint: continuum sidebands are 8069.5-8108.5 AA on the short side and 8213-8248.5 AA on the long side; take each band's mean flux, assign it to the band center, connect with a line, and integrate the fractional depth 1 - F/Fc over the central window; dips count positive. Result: 0.7 AA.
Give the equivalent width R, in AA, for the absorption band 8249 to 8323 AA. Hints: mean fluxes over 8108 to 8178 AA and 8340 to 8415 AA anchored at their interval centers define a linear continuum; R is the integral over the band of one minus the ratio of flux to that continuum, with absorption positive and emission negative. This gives 1.4 AA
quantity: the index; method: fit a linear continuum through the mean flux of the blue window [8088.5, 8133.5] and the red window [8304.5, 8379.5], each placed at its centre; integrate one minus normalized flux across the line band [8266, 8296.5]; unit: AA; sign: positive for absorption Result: 0.7 AA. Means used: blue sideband 20.4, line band 19.3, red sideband 19.6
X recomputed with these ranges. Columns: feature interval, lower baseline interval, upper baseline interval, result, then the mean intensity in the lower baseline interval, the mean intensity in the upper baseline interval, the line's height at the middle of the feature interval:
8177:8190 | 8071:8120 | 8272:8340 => 0.5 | 20.3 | 19.3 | 19.9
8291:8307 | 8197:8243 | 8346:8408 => 0.4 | 19.6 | 19.4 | 19.5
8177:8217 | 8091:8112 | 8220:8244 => 1.8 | 20.2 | 19.9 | 20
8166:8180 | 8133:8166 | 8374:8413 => 0.3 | 19.7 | 19.4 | 19.7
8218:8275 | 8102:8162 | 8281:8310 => -1.6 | 20.1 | 18.9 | 19.3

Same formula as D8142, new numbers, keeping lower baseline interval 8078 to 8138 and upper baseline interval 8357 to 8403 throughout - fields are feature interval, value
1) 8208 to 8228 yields 0.50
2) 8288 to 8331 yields 0.92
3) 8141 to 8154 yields 0.50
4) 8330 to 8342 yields -0.56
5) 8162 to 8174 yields 0.23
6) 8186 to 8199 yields 0.60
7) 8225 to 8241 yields -0.25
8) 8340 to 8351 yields -0.39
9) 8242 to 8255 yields 0.05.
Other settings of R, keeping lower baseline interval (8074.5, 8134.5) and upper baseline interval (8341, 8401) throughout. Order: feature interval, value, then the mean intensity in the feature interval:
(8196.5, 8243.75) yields 1.1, 19.6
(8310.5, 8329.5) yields 0.3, 19.3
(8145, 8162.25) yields 0.6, 19.5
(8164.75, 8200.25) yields 1.6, 19.2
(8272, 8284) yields 0.4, 19.2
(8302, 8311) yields 0.4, 18.7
